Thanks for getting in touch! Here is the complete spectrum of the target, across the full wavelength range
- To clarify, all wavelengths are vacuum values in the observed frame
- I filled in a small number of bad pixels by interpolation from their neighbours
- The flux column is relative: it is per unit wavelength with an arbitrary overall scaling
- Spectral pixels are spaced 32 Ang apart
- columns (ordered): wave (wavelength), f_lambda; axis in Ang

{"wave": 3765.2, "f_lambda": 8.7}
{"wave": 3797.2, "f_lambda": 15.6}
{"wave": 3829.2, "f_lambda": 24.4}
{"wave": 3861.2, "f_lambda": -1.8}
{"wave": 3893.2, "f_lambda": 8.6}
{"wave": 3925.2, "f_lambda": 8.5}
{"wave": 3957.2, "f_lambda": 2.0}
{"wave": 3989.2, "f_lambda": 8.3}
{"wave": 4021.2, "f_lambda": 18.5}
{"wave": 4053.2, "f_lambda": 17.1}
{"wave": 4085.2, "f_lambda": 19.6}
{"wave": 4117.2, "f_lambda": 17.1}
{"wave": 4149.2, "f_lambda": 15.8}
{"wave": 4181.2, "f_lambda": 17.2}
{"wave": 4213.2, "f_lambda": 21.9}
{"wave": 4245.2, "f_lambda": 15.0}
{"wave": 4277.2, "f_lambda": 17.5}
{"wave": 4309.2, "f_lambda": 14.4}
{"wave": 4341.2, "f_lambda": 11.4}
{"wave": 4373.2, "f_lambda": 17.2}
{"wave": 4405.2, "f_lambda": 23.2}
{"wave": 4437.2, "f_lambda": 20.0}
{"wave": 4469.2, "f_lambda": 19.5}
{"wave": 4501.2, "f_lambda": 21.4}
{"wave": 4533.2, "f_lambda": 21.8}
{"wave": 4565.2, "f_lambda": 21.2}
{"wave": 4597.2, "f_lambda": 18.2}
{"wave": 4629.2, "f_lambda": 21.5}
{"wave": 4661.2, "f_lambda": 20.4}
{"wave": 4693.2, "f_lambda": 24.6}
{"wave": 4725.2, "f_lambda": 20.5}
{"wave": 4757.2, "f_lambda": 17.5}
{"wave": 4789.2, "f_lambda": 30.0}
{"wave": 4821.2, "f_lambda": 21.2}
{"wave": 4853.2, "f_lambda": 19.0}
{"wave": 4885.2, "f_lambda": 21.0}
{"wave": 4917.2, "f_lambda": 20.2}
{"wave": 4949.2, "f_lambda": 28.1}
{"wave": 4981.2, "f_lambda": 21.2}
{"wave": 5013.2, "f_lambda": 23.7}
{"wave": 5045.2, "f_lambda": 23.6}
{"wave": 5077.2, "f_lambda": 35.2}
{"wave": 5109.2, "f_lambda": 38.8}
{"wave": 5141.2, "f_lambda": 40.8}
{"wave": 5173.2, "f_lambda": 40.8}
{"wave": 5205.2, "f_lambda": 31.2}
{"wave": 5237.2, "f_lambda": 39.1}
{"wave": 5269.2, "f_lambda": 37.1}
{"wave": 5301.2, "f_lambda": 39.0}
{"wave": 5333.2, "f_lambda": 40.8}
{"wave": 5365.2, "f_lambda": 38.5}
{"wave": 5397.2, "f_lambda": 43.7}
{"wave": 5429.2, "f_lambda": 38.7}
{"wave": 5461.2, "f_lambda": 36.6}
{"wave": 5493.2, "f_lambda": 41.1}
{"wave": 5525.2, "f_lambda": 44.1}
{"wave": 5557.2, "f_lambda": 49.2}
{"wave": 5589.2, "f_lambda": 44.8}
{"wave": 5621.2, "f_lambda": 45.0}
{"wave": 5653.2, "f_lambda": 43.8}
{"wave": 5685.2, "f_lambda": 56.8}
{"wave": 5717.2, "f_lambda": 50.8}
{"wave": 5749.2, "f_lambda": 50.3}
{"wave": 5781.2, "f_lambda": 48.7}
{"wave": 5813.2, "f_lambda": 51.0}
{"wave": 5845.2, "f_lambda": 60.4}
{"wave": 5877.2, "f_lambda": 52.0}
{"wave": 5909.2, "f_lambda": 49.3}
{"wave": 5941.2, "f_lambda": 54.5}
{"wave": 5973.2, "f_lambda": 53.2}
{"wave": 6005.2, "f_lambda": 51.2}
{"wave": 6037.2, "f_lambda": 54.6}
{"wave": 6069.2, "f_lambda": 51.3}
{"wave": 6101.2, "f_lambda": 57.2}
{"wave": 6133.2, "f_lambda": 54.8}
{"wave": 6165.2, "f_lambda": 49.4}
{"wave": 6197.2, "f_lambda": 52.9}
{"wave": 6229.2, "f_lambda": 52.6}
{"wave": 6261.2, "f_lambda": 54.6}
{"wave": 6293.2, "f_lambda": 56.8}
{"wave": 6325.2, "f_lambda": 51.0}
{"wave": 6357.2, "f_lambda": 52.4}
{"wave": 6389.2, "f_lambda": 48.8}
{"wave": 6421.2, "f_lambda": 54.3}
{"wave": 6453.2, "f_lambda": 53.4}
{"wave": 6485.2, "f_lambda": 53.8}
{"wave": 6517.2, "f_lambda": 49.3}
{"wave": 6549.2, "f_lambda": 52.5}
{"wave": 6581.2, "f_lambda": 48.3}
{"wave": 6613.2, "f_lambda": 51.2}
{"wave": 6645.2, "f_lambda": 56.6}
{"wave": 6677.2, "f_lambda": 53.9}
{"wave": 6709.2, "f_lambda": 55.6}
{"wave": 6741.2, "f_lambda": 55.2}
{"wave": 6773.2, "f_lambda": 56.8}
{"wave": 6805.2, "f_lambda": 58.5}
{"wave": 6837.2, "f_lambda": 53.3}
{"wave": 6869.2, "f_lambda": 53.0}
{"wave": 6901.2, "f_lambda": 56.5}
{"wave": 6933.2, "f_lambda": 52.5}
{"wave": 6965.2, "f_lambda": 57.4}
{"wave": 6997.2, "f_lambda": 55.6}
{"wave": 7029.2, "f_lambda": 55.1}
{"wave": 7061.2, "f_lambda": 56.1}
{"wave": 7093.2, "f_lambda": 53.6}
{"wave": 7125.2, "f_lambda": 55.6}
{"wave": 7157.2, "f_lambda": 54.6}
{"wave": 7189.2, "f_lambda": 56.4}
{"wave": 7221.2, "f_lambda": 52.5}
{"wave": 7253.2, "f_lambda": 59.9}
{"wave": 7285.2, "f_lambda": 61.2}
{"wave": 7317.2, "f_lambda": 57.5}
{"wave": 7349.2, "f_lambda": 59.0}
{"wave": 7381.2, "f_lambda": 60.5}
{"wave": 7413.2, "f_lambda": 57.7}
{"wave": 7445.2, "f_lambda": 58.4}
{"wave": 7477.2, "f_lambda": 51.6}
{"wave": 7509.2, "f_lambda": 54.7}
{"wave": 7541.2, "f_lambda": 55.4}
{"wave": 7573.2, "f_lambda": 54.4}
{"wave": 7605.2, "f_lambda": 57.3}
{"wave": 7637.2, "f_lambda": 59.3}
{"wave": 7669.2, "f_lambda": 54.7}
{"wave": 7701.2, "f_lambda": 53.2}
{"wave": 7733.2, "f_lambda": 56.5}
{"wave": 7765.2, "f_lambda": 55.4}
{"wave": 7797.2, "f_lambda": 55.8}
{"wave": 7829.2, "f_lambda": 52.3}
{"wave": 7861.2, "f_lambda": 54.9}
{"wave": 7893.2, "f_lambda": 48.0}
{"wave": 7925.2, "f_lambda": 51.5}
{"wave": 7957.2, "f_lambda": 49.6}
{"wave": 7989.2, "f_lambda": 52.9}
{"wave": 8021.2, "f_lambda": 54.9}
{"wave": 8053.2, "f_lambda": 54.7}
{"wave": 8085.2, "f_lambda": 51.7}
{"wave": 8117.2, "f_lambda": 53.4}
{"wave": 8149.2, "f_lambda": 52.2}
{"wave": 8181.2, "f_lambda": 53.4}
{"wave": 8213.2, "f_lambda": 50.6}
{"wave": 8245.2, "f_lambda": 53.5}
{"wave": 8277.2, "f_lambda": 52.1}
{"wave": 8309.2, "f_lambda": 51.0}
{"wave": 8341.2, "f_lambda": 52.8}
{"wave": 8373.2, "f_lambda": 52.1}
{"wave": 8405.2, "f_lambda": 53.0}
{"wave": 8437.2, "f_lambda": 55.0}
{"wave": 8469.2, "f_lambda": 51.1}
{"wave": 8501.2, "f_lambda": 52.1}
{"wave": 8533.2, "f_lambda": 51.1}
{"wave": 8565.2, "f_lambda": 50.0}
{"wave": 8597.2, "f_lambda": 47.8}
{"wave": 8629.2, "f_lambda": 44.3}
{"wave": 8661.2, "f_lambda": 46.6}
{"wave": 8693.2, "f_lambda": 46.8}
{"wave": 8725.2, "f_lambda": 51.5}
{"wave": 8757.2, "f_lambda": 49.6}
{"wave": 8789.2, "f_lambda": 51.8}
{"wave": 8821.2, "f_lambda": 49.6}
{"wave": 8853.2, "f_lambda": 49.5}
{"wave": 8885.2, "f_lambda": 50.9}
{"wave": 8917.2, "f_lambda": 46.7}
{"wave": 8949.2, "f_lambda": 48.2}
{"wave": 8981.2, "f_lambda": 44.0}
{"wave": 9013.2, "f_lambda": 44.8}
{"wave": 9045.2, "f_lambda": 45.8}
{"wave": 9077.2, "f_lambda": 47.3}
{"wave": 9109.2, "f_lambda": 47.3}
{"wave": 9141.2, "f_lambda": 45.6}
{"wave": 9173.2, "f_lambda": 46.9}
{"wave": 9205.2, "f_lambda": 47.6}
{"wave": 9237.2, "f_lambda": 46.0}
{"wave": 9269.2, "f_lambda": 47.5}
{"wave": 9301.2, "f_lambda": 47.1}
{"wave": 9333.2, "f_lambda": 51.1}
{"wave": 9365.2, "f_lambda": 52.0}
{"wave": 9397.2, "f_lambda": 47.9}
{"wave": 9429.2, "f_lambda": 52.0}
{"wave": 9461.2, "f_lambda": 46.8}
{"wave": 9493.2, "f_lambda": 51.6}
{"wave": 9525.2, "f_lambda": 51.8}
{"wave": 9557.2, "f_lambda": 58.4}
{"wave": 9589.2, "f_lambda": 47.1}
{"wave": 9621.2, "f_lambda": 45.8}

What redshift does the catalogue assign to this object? 0.268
